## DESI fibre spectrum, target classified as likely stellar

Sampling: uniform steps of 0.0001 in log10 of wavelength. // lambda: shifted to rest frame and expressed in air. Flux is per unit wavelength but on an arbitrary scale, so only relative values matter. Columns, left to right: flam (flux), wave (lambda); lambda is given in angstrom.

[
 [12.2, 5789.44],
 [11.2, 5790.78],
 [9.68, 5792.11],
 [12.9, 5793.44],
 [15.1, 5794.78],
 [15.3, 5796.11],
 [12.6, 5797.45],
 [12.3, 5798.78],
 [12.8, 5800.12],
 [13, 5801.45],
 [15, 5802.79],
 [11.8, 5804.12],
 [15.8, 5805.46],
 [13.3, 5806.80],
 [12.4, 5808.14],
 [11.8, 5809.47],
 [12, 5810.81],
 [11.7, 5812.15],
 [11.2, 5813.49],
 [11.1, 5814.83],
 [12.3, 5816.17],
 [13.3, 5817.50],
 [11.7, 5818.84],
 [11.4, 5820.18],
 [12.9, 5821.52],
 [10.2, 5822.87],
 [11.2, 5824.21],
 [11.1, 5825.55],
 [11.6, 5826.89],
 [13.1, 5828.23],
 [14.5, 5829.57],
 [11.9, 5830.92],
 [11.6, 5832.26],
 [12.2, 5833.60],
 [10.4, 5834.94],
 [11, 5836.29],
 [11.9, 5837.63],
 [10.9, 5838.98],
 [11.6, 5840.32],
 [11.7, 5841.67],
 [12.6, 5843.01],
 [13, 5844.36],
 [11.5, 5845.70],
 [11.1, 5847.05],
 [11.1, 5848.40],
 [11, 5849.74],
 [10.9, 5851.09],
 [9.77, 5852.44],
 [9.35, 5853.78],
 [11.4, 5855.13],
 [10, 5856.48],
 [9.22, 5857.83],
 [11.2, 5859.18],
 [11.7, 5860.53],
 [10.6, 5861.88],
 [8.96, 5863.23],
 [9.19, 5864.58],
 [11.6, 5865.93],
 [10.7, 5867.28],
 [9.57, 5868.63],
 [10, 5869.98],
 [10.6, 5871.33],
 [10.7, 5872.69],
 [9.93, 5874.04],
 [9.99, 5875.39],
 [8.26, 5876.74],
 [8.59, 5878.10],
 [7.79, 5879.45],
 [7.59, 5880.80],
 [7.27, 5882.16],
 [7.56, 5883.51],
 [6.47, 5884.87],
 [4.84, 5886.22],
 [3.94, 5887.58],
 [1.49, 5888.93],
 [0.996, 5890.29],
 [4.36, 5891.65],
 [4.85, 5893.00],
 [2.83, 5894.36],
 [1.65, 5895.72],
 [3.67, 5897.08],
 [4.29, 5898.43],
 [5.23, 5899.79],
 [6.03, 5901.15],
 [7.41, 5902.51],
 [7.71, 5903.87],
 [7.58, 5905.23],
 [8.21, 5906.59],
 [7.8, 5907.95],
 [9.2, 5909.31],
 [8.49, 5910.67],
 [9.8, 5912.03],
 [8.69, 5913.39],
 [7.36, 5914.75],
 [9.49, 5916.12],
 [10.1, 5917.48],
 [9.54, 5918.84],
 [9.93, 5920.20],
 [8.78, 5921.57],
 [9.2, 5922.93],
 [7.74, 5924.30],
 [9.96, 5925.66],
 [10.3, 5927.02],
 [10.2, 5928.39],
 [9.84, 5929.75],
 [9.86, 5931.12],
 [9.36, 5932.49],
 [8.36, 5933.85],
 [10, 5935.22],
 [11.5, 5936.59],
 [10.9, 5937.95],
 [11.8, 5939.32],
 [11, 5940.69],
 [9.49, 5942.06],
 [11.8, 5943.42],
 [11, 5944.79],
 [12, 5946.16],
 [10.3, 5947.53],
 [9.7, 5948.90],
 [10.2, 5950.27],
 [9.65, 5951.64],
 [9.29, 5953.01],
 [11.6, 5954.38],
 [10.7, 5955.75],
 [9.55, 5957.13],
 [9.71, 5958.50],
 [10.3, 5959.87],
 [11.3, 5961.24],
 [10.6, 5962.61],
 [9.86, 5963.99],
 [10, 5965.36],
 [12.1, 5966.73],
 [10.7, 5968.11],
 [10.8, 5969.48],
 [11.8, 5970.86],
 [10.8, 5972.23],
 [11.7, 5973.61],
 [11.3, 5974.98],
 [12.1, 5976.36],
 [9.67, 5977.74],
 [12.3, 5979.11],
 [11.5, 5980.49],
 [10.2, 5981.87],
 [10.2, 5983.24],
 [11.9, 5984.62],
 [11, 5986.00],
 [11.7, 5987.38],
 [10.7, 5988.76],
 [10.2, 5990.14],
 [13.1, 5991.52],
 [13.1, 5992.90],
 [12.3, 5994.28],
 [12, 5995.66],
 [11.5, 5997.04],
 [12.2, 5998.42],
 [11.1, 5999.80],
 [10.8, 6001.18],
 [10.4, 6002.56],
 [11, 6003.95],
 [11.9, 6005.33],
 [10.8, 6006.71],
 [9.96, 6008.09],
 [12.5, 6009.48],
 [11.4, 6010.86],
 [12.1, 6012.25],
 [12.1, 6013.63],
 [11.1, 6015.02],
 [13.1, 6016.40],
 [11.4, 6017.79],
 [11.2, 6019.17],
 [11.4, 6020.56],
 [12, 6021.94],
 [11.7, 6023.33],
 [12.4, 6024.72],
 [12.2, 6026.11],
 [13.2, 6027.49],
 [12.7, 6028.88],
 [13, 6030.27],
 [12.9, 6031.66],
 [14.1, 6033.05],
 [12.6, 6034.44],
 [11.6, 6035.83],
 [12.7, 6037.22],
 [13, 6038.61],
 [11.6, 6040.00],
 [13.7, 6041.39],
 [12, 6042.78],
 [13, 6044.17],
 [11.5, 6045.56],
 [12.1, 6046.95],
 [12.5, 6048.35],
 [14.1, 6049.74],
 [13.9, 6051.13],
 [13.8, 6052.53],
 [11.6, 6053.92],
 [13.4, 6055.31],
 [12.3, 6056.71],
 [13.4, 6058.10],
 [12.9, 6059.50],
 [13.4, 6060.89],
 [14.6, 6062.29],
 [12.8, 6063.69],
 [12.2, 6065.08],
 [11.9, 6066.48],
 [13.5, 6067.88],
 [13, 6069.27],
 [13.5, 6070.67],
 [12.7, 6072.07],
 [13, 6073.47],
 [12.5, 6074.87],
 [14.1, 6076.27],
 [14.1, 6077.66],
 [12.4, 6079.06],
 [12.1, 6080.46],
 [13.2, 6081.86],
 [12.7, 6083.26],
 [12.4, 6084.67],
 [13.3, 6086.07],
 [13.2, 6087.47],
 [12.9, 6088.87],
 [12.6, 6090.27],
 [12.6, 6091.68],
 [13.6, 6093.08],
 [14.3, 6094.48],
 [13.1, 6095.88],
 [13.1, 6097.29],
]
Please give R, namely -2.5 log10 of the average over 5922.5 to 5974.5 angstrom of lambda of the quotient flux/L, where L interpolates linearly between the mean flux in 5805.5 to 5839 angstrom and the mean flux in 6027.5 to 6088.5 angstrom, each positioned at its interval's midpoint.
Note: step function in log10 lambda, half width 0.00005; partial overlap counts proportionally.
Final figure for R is 0.20 mag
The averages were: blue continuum 12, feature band 10.4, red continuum 12.9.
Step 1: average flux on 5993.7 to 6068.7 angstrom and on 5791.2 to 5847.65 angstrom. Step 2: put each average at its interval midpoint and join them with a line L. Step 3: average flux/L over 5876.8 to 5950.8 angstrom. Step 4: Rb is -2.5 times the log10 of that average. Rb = 0.46 mag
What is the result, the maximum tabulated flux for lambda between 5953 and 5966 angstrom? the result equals 11.6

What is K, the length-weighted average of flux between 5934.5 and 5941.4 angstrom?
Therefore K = 11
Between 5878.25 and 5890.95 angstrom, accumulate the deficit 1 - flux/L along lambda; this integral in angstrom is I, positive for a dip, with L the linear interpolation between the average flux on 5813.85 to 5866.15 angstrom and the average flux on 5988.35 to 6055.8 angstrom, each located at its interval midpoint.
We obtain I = 6.7 angstrom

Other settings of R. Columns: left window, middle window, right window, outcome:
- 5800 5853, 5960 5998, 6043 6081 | 0.12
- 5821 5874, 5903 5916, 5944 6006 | 0.30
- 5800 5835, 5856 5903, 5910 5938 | 0.41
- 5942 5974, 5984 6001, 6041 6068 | -0.02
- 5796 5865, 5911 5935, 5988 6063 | 0.27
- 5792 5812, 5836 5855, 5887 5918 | -0.12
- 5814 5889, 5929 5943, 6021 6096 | 0.12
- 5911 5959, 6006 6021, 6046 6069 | 0.03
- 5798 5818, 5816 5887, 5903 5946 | 0.10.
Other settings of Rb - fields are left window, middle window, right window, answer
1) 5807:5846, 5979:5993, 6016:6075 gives 0.10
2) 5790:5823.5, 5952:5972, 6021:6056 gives 0.19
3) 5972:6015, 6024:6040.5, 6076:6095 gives -0.05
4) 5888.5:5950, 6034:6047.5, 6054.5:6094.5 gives -0.04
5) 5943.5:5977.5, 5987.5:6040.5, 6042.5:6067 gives 0.00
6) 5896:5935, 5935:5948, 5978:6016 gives -0.18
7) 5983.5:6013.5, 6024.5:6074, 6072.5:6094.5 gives -0.04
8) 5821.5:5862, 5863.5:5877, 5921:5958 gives 0.09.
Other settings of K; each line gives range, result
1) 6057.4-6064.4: 13.4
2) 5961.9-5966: 10.2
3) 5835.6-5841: 11.3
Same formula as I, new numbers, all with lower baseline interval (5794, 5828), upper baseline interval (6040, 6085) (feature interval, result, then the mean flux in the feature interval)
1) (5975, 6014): 4.3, 11.4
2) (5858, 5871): 2.3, 10.4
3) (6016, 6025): 0.7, 11.8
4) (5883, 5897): 9.7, 3.84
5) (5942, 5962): 3.6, 10.5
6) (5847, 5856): 1.4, 10.6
